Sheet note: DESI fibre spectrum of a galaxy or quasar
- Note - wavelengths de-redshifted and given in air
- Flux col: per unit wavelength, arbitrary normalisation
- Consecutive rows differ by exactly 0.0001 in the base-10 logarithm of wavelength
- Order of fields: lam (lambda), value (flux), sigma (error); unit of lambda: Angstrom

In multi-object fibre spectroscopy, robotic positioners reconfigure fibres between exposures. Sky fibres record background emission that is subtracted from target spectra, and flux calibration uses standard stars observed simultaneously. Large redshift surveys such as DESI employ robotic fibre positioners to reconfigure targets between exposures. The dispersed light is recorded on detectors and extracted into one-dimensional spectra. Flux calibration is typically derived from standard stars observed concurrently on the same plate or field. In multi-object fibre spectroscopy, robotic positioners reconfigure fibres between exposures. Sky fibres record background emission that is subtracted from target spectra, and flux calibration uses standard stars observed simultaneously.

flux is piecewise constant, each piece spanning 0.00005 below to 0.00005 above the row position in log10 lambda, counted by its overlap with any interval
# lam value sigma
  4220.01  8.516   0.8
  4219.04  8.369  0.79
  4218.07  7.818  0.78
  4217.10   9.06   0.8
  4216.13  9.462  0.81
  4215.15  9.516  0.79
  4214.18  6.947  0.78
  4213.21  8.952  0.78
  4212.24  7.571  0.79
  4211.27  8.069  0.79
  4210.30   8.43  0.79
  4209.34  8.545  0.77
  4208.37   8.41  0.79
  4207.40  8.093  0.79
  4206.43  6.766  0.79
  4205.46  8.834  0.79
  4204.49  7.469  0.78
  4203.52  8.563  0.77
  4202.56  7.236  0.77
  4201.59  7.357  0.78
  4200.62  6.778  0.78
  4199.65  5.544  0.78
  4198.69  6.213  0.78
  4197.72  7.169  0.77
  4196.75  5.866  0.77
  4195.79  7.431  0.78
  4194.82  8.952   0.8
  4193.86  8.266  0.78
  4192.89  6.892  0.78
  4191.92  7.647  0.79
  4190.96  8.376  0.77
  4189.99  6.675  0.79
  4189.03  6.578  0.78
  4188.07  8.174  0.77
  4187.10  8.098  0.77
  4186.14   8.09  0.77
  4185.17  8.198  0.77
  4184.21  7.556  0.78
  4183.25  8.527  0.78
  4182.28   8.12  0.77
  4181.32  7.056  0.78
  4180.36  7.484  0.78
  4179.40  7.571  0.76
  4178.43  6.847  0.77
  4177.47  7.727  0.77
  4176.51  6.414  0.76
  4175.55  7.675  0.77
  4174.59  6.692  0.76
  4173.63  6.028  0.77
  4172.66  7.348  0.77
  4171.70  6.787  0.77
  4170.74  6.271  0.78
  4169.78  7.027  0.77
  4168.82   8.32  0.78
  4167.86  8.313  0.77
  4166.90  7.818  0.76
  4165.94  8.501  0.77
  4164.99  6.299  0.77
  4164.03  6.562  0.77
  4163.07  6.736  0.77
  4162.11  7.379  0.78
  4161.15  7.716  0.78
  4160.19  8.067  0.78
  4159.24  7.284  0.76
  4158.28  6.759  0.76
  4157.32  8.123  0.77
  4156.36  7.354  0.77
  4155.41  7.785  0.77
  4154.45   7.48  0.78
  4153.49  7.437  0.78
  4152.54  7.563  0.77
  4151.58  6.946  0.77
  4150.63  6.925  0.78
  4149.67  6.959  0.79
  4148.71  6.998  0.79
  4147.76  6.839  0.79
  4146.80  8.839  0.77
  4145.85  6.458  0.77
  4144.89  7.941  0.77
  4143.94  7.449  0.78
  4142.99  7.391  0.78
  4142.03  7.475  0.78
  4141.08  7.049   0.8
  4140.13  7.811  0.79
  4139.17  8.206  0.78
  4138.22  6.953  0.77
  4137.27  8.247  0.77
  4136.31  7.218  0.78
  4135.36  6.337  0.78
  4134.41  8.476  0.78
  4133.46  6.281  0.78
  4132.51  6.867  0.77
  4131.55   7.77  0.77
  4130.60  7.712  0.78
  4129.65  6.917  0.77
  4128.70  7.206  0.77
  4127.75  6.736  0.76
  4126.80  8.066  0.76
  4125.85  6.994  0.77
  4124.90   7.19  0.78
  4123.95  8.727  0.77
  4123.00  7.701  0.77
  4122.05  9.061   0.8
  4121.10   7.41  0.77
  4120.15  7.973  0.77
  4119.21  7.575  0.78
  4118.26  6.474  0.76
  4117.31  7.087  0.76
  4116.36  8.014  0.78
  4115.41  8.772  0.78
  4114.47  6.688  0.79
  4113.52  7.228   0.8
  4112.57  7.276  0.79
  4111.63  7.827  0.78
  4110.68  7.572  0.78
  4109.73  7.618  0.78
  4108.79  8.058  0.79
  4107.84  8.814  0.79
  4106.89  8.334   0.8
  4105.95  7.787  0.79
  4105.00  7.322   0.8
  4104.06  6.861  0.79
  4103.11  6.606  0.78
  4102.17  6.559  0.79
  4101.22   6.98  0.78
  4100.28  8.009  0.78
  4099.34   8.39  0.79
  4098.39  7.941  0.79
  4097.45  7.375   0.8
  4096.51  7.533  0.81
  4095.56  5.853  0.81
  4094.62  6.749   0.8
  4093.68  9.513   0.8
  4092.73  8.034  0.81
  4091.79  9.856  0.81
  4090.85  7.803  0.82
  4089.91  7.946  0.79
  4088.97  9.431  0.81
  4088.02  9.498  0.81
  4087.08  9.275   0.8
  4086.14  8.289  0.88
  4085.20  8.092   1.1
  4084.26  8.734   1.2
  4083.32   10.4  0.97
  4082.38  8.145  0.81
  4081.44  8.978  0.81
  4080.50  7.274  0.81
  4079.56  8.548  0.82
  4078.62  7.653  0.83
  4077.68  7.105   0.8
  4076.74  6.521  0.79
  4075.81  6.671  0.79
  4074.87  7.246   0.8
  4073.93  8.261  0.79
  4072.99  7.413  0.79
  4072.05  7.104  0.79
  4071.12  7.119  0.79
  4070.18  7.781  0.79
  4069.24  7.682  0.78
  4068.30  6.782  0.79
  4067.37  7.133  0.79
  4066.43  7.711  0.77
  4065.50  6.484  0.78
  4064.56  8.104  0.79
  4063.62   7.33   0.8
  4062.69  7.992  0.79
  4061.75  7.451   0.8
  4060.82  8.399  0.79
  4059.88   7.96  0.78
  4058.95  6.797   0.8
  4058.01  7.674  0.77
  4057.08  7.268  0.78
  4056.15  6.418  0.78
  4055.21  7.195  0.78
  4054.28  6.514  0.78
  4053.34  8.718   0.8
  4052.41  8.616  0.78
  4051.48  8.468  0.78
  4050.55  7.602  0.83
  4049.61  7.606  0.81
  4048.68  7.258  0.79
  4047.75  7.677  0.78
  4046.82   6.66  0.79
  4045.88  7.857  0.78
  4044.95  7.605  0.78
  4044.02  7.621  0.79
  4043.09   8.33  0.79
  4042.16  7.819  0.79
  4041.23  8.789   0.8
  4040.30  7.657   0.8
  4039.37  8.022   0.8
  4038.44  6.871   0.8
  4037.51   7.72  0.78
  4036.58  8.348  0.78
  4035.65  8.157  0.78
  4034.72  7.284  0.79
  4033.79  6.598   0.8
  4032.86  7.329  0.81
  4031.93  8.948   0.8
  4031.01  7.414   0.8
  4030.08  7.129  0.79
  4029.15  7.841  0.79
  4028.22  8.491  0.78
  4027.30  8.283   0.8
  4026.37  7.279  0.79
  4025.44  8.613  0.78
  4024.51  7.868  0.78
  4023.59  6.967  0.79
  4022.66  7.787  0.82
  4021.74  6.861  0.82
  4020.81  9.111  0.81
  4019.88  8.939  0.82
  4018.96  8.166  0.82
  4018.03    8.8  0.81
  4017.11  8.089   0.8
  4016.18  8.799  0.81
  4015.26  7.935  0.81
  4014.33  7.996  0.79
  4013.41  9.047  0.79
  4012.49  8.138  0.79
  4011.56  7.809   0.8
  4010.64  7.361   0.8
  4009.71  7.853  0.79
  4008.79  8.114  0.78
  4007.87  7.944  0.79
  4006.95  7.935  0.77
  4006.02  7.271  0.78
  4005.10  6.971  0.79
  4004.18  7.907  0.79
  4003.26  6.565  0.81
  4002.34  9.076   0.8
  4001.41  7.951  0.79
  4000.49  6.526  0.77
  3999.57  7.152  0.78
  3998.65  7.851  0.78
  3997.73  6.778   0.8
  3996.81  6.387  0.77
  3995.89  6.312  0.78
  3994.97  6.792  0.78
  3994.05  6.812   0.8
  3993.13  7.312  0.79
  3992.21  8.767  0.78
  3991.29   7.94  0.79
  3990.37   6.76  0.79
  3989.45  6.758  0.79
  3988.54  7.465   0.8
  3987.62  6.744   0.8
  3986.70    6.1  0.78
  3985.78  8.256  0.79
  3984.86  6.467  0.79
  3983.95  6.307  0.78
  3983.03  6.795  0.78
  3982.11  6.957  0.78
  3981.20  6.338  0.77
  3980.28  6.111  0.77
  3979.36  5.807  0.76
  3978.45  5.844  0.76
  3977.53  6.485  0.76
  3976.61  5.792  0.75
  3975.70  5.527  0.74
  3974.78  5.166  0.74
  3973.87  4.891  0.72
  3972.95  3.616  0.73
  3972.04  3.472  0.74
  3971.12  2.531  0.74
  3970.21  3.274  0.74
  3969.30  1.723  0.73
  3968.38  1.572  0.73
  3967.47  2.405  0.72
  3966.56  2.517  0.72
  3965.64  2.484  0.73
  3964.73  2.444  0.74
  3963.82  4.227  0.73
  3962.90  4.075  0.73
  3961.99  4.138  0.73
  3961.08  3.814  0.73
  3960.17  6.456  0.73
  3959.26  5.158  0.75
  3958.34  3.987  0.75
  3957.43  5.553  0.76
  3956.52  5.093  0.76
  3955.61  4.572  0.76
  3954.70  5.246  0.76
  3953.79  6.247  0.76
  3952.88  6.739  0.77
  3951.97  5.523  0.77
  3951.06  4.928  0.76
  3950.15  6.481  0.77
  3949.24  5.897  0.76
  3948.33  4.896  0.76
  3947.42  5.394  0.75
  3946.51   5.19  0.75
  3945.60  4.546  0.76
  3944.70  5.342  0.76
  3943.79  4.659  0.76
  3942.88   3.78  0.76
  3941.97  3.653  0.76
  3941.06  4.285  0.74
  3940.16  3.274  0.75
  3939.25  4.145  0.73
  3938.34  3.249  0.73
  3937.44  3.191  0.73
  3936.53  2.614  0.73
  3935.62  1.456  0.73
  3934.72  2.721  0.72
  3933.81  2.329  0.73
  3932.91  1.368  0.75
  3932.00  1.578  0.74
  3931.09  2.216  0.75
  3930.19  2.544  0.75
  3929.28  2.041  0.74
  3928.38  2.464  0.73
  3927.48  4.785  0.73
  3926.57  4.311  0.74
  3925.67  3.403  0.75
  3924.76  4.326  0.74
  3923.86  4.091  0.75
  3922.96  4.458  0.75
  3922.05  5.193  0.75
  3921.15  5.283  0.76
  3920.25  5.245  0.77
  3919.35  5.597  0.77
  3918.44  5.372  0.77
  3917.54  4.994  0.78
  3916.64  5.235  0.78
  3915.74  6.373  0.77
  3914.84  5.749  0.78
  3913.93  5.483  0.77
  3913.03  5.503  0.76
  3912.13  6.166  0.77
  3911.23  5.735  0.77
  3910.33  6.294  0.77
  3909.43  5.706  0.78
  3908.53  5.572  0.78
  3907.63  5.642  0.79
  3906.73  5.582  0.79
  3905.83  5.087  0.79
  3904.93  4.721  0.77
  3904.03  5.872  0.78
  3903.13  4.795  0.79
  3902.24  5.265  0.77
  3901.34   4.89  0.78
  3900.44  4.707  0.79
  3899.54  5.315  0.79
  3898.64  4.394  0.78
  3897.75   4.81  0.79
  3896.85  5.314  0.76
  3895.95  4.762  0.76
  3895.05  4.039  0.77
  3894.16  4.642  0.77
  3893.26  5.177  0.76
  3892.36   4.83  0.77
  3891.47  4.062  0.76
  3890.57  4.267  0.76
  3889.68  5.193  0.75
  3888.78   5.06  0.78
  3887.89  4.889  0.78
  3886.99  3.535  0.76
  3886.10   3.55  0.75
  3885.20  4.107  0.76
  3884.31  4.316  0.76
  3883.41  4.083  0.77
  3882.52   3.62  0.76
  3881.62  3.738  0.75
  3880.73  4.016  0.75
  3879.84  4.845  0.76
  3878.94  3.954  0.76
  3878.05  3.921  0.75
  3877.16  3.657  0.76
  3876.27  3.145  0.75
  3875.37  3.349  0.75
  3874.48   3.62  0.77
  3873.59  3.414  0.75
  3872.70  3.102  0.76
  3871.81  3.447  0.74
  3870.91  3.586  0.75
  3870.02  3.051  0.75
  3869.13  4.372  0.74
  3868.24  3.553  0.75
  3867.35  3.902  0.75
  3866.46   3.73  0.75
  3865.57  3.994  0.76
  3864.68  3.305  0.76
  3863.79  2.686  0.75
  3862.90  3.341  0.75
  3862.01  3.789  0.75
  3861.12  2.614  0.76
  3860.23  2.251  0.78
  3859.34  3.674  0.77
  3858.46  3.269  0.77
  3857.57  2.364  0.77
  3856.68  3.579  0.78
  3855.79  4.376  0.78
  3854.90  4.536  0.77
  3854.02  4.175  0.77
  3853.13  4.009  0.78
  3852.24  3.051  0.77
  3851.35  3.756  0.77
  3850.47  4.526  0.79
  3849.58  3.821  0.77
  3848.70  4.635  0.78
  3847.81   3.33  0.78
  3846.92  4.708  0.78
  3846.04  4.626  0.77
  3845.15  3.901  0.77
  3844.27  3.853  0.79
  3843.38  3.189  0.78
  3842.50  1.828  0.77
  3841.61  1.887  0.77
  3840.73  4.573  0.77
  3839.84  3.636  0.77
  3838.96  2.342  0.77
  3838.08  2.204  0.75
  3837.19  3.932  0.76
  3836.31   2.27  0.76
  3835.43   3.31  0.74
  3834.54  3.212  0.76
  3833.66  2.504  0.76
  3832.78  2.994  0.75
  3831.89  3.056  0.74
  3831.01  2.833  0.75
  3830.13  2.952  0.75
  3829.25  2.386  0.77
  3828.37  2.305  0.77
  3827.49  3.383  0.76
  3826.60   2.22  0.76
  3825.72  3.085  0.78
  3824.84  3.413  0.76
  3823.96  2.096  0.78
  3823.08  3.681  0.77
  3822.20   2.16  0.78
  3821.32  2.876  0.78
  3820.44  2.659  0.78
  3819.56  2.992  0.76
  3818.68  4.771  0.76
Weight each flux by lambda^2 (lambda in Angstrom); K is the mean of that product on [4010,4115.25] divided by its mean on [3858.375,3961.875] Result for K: 1.93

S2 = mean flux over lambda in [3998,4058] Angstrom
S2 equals 7.79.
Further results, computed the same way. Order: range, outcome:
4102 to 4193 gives 7.45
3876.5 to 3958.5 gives 4.53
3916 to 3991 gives 4.58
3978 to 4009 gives 7.08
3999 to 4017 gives 7.81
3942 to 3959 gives 5.18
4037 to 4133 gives 7.71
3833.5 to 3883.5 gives 3.53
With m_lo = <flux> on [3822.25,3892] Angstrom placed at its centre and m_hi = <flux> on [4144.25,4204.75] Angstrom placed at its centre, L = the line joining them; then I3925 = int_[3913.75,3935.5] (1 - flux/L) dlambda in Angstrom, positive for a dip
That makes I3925 1.6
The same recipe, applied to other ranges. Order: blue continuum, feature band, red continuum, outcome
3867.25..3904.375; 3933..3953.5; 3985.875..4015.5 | 5.7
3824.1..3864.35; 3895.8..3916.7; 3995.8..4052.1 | -2.3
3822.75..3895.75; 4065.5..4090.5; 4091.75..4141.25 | -3.4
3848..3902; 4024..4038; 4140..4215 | -5.0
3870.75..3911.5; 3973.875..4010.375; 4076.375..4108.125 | -3.9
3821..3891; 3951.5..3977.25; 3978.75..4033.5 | 8.6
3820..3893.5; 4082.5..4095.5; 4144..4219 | -4.5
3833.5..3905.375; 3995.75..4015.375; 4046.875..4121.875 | -4.0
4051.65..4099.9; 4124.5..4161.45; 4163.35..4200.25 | 0.7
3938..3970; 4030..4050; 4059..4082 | -2.9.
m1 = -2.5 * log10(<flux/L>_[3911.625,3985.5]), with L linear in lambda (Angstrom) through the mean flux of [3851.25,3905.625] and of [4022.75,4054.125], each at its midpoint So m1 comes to 0.255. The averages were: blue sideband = 4.03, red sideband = 7.79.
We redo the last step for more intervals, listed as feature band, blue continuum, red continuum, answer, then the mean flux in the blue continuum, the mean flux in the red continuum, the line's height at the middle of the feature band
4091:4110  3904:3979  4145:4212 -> -0.20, 4.41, 7.44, 6.44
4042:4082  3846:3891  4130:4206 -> -0.23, 3.79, 7.39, 6.12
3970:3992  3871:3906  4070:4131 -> -0.02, 4.33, 7.78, 5.84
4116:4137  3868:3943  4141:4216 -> -0.09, 4.25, 7.49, 6.88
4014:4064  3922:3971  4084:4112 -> -0.22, 3.91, 7.95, 6.37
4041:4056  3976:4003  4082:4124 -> -0.04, 6.91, 7.93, 7.44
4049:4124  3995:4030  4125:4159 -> -0.03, 7.79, 7.36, 7.54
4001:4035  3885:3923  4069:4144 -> -0.20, 5.09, 7.71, 6.57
